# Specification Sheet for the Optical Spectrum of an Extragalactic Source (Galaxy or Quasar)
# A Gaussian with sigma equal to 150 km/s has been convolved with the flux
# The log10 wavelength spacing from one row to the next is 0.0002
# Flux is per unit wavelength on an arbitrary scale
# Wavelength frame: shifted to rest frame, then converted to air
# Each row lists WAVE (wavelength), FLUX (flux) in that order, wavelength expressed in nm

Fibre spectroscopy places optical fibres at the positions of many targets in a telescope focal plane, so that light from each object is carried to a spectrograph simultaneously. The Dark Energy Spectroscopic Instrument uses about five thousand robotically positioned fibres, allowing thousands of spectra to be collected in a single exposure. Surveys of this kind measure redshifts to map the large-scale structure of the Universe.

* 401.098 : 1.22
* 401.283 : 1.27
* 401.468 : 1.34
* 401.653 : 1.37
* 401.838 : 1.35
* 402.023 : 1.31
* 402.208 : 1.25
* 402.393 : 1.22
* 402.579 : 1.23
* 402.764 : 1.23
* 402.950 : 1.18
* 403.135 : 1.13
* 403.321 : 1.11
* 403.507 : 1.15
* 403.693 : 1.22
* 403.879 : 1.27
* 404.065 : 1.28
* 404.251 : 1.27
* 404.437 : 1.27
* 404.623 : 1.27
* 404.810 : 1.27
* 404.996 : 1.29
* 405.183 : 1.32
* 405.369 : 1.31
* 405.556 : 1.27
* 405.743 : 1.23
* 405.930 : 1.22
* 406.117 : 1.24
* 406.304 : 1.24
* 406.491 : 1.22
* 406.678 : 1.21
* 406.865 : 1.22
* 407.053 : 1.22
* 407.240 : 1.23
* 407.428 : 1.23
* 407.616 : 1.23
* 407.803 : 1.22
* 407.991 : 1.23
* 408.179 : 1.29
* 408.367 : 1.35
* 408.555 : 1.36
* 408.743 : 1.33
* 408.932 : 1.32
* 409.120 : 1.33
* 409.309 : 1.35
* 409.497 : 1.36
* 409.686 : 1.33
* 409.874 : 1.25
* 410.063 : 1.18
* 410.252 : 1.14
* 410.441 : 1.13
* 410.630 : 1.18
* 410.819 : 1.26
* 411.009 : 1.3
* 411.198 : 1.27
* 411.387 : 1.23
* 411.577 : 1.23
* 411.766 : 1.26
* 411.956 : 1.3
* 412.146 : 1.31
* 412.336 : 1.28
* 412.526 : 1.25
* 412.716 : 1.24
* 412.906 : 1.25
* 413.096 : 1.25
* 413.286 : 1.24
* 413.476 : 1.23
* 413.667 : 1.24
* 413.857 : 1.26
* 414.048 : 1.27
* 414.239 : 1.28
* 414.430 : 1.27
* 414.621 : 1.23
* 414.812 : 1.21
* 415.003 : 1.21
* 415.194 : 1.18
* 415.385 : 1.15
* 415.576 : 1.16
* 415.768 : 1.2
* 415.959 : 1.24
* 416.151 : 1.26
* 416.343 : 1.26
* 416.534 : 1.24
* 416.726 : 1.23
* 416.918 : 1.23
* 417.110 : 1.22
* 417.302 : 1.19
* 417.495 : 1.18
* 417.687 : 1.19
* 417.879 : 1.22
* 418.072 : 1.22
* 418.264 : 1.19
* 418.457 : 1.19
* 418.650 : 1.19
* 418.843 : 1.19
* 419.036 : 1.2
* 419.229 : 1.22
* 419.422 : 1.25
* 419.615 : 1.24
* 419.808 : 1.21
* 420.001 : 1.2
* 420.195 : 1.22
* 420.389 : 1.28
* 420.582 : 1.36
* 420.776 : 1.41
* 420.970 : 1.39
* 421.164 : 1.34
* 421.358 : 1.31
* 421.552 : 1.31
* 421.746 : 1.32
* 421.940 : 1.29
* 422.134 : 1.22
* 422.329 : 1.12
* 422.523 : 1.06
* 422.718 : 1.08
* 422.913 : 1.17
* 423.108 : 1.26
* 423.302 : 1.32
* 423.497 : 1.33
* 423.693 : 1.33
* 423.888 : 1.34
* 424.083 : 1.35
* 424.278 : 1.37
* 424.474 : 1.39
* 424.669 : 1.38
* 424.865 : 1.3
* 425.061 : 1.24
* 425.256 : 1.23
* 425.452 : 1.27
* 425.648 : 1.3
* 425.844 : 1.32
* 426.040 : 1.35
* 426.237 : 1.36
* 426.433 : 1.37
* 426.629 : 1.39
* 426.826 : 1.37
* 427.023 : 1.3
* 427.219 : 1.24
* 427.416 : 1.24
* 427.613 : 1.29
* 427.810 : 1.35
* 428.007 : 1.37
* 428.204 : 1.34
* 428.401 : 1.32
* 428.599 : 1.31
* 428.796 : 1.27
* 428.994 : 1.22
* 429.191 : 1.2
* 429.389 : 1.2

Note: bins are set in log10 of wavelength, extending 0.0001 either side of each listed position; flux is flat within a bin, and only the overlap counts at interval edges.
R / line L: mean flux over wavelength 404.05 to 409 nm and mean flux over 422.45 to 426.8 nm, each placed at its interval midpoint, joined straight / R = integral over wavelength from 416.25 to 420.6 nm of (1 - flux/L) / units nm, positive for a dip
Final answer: 0.22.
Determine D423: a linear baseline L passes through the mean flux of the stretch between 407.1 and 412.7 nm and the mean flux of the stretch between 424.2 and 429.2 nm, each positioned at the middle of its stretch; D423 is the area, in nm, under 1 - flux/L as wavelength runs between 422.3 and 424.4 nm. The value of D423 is 0.08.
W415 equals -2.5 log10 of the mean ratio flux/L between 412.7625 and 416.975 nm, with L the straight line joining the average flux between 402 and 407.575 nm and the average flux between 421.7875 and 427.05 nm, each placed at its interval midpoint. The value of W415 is 0.028 mag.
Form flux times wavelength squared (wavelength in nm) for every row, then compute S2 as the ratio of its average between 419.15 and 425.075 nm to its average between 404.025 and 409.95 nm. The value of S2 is 1.08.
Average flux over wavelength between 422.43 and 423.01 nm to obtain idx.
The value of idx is 1.1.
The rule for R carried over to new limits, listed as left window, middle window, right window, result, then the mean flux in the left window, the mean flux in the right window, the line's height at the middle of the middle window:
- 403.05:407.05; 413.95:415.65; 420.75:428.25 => 0.07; 1.24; 1.3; 1.27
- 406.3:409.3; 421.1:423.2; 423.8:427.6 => 0.14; 1.27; 1.32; 1.31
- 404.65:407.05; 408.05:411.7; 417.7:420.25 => -0.10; 1.25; 1.21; 1.24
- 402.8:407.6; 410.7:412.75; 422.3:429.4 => -0.02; 1.23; 1.29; 1.25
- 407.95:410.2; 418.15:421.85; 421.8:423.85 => -0.07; 1.31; 1.22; 1.24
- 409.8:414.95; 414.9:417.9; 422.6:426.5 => 0.12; 1.24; 1.3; 1.26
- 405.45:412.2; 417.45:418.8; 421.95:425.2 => 0.07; 1.26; 1.27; 1.26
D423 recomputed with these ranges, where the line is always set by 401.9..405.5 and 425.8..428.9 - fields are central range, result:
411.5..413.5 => 0.02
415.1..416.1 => 0.07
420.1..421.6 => -0.03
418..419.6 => 0.11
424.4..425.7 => 0.02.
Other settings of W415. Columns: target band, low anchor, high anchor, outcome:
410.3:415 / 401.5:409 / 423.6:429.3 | 0.02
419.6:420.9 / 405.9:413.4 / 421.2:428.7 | 0.00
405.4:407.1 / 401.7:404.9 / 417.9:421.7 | 0.01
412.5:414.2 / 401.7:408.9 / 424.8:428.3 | 0.02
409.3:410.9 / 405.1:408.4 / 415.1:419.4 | 0.00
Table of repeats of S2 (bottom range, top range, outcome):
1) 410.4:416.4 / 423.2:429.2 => 1.13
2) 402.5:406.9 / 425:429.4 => 1.17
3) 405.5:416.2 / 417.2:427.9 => 1.08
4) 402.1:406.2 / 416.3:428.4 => 1.12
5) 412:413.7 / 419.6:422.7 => 1.05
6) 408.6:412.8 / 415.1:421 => 1.01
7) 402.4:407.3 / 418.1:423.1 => 1.08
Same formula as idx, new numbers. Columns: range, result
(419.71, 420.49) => 1.23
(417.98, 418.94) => 1.2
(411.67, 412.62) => 1.28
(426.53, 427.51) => 1.31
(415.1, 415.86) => 1.17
